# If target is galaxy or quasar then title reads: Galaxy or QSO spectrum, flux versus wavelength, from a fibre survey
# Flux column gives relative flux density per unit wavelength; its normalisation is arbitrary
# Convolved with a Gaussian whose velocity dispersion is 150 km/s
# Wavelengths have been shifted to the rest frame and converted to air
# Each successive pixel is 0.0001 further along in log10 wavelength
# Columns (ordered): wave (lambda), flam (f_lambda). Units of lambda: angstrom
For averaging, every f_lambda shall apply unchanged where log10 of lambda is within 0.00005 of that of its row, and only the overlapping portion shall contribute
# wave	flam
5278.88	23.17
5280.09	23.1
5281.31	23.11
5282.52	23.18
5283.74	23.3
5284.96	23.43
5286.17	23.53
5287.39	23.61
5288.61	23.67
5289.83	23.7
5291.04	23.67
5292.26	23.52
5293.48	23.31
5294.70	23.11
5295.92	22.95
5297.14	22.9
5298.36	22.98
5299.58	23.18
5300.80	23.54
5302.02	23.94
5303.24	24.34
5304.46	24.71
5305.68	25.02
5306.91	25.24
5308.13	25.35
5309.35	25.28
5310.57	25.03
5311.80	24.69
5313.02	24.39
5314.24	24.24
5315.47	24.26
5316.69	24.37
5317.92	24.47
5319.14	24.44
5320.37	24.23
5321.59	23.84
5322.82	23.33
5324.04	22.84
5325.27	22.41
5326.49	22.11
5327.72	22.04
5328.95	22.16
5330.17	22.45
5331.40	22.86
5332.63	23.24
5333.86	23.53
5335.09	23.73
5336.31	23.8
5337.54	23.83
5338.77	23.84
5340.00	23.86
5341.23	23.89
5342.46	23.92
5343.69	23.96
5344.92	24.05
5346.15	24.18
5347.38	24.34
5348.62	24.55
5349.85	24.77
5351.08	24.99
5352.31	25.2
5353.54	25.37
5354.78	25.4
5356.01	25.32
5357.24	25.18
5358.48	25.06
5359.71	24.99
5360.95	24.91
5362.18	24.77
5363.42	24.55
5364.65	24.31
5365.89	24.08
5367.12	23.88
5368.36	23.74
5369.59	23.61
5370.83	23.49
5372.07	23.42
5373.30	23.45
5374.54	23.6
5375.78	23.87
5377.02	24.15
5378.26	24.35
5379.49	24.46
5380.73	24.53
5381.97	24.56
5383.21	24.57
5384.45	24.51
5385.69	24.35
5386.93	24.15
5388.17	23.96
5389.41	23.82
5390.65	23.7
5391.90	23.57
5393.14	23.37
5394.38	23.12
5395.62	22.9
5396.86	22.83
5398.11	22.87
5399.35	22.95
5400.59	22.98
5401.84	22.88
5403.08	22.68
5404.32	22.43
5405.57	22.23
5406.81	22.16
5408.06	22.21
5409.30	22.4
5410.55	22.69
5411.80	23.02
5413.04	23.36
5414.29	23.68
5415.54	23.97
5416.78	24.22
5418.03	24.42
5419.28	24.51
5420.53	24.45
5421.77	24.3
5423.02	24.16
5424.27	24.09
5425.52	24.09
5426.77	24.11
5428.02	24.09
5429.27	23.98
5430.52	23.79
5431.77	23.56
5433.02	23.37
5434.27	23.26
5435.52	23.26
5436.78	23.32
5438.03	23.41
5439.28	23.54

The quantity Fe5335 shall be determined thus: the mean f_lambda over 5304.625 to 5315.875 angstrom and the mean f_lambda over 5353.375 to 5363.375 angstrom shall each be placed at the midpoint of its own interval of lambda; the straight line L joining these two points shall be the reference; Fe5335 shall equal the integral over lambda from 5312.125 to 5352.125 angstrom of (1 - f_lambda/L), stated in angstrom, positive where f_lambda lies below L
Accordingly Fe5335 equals 1.91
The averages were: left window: 24.8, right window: 25.1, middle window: 23.7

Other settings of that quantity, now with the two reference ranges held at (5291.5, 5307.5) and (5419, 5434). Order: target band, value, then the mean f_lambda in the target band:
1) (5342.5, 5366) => -0.9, 24.7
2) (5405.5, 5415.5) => 0.5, 22.8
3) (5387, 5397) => 0.2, 23.5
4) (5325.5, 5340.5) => 0.4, 23.1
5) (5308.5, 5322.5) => -0.4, 24.5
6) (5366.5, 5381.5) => 0.0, 23.9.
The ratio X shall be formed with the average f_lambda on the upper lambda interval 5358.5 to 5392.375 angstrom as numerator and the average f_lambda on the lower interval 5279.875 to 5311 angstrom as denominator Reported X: 1.01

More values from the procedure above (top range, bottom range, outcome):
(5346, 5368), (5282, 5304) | 1.06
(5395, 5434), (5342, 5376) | 0.96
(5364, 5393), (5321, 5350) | 1.02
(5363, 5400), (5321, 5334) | 1.05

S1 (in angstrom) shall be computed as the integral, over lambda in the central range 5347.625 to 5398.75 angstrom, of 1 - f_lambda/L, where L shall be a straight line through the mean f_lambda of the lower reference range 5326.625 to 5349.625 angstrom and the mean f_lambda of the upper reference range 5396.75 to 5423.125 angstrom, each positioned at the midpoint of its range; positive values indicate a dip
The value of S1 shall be -1.75 angstrom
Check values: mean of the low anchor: 23.6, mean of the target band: 24.2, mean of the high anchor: 23.2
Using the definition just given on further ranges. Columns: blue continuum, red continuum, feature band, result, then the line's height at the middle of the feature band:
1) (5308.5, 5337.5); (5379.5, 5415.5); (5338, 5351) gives -0.3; 23.6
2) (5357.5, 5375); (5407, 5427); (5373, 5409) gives 0.7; 23.9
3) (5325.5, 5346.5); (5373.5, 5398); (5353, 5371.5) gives -0.7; 23.6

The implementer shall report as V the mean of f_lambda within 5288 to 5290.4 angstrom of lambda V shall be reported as 23.7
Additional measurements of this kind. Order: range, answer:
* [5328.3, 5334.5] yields 22.8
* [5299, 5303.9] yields 23.8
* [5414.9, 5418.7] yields 24.2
